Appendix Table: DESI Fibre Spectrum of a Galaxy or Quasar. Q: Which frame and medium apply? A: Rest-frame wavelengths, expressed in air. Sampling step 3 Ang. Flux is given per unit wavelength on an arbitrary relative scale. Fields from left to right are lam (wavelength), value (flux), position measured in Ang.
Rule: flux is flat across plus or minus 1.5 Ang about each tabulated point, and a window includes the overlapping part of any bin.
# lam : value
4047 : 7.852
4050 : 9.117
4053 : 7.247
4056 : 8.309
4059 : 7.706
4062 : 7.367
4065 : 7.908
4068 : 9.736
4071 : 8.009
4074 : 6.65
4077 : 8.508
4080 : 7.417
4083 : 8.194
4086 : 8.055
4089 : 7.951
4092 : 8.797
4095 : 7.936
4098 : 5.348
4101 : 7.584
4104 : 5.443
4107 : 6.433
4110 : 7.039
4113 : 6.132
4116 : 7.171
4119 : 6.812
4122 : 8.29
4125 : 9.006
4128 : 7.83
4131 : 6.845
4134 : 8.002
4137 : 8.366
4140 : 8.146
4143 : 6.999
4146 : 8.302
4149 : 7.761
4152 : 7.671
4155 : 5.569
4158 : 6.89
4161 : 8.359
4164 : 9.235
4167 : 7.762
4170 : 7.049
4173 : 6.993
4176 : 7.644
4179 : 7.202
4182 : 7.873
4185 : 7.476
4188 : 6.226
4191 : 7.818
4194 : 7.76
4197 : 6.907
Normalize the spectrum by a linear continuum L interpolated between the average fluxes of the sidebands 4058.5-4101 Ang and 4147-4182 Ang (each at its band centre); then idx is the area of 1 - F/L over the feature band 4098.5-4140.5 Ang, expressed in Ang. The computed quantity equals 2.0 Ang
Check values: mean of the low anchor 7.82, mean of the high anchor 7.5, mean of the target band 7.3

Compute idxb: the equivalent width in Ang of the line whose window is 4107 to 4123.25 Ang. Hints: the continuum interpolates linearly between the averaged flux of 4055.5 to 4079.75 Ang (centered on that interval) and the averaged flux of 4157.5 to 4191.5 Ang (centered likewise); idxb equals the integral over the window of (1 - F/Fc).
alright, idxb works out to 1.6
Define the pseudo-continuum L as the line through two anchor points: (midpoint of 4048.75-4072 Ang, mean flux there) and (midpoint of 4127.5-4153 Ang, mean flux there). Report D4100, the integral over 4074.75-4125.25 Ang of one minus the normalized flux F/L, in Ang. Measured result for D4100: 3.83 Ang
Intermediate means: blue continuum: 8.17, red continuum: 7.77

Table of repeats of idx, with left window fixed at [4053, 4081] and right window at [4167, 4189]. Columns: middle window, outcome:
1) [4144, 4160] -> 0.3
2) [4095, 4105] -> 1.7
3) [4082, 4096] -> -0.7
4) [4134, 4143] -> -0.6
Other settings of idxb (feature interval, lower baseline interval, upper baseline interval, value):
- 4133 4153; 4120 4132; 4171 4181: -0.4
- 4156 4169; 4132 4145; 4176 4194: -0.5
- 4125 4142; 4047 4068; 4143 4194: -0.6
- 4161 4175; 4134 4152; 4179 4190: -0.6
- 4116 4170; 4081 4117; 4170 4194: -3.4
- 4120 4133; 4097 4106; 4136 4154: -1.5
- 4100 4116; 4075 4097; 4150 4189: 2.7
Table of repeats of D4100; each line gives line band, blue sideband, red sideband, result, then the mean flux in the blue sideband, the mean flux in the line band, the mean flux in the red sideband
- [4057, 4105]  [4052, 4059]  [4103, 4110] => -4.73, 7.8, 7.69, 6.21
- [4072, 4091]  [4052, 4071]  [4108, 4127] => -0.02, 8.06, 7.83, 7.39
